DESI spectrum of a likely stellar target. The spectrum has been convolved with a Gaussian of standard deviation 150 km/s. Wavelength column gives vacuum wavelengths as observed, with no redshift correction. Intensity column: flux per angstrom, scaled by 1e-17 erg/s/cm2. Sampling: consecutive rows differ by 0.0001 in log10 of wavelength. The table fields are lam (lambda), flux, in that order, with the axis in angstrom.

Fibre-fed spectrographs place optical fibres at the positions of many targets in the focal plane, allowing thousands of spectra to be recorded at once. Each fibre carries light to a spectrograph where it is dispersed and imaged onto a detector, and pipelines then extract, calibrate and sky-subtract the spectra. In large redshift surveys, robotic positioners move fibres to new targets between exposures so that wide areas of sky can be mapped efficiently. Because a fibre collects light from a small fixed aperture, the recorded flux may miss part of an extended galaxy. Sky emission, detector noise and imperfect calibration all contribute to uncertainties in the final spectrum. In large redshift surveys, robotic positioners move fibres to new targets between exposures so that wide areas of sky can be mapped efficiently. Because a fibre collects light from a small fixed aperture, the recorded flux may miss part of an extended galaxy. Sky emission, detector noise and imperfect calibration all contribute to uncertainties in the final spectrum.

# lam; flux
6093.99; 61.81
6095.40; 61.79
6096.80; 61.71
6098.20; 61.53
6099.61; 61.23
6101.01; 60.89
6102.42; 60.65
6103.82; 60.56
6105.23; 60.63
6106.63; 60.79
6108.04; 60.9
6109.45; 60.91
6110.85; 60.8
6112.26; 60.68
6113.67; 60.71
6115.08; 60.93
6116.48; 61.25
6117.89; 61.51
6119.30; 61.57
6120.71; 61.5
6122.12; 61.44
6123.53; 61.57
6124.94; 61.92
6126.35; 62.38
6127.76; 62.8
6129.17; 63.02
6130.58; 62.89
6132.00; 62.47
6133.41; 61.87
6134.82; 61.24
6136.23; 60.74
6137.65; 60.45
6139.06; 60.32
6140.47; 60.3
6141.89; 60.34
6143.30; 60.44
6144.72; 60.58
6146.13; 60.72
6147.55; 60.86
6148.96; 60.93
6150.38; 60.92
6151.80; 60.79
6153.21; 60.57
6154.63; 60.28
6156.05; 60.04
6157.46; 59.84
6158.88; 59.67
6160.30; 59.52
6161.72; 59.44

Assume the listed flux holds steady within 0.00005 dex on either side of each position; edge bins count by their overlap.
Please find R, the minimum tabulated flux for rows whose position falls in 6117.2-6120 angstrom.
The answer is 61.51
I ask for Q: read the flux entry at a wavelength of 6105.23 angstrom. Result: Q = 60.63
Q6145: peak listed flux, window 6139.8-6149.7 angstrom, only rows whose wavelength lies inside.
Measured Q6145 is 60.93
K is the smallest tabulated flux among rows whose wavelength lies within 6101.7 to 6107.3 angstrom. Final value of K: 60.56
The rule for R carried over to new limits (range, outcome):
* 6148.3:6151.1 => 60.92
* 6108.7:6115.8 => 60.68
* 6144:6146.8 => 60.58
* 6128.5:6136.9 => 60.74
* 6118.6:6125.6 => 61.44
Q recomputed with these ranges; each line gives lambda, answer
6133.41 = 61.87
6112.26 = 60.68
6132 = 62.47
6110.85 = 60.8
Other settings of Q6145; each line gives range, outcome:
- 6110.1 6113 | 60.8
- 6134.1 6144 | 61.24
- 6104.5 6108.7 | 60.9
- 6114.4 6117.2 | 61.25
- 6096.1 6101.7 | 61.71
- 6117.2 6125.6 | 61.92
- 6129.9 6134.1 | 62.89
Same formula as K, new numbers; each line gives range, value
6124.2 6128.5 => 61.92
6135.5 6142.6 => 60.3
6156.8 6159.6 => 59.67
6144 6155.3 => 60.28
